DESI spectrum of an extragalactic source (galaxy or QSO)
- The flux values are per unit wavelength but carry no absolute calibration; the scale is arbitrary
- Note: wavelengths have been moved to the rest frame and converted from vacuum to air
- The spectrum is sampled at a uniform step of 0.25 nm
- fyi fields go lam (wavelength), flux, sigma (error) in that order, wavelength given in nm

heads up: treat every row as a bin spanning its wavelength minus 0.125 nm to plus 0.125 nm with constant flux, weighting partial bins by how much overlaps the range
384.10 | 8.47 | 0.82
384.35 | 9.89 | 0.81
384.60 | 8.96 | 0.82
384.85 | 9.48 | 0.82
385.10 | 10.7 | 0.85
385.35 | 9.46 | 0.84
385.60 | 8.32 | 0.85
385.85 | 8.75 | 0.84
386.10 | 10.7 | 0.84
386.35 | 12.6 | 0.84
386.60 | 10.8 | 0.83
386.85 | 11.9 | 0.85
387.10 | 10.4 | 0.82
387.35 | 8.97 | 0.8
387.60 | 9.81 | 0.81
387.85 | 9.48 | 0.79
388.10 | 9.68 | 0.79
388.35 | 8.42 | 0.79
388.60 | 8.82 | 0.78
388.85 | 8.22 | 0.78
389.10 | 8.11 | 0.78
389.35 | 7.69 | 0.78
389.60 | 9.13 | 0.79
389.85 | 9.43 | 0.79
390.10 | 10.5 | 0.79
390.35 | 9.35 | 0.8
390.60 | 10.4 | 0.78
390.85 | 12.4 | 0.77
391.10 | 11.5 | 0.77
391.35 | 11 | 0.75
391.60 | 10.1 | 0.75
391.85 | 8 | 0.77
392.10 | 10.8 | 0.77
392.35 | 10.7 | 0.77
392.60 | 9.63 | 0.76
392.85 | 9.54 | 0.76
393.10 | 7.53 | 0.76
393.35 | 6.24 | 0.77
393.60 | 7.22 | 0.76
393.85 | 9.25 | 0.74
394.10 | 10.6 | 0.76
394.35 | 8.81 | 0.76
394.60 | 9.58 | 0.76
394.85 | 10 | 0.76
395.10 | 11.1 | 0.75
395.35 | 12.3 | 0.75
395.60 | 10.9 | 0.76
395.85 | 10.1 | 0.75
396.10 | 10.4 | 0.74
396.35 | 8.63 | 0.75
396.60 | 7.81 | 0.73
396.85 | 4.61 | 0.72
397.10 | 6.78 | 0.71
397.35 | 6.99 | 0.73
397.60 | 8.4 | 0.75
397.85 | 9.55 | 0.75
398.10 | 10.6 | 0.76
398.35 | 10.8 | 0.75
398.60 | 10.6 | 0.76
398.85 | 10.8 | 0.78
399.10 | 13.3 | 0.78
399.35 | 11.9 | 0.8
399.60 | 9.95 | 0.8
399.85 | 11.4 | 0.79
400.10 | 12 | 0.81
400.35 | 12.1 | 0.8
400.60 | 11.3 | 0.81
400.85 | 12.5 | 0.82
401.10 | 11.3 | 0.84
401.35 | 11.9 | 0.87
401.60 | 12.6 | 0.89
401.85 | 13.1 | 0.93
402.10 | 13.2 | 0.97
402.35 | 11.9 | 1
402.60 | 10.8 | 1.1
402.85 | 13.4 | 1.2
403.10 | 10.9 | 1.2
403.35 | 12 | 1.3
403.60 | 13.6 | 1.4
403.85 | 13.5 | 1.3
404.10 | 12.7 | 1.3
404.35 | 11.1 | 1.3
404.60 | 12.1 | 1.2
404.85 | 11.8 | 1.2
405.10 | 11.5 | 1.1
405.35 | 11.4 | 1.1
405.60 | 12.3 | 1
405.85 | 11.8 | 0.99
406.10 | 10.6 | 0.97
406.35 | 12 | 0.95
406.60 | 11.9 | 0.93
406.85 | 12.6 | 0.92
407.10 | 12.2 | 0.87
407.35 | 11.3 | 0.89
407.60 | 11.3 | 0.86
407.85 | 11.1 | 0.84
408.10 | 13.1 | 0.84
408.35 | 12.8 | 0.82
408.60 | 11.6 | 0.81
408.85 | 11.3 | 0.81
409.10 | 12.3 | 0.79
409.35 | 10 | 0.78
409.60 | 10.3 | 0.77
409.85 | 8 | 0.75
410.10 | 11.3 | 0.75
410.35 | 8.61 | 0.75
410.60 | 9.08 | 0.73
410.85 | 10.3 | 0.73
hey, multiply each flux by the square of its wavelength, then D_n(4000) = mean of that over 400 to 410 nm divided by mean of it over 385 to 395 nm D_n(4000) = 1.3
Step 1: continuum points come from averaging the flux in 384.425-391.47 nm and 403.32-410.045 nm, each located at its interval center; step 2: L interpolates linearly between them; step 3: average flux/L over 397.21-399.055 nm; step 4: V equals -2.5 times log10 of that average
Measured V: 0.11 mag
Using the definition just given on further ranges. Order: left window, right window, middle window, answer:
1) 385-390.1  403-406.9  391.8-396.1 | 0.095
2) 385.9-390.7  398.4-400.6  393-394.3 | 0.271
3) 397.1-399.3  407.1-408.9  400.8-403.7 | -0.141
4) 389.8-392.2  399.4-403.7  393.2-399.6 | 0.181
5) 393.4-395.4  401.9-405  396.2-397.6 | 0.401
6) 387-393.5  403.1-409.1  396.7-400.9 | 0.071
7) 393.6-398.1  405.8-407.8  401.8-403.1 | -0.153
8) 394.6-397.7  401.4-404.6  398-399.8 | -0.079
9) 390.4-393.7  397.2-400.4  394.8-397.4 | 0.123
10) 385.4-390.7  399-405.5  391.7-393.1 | 0.087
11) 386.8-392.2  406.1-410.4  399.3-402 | -0.114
